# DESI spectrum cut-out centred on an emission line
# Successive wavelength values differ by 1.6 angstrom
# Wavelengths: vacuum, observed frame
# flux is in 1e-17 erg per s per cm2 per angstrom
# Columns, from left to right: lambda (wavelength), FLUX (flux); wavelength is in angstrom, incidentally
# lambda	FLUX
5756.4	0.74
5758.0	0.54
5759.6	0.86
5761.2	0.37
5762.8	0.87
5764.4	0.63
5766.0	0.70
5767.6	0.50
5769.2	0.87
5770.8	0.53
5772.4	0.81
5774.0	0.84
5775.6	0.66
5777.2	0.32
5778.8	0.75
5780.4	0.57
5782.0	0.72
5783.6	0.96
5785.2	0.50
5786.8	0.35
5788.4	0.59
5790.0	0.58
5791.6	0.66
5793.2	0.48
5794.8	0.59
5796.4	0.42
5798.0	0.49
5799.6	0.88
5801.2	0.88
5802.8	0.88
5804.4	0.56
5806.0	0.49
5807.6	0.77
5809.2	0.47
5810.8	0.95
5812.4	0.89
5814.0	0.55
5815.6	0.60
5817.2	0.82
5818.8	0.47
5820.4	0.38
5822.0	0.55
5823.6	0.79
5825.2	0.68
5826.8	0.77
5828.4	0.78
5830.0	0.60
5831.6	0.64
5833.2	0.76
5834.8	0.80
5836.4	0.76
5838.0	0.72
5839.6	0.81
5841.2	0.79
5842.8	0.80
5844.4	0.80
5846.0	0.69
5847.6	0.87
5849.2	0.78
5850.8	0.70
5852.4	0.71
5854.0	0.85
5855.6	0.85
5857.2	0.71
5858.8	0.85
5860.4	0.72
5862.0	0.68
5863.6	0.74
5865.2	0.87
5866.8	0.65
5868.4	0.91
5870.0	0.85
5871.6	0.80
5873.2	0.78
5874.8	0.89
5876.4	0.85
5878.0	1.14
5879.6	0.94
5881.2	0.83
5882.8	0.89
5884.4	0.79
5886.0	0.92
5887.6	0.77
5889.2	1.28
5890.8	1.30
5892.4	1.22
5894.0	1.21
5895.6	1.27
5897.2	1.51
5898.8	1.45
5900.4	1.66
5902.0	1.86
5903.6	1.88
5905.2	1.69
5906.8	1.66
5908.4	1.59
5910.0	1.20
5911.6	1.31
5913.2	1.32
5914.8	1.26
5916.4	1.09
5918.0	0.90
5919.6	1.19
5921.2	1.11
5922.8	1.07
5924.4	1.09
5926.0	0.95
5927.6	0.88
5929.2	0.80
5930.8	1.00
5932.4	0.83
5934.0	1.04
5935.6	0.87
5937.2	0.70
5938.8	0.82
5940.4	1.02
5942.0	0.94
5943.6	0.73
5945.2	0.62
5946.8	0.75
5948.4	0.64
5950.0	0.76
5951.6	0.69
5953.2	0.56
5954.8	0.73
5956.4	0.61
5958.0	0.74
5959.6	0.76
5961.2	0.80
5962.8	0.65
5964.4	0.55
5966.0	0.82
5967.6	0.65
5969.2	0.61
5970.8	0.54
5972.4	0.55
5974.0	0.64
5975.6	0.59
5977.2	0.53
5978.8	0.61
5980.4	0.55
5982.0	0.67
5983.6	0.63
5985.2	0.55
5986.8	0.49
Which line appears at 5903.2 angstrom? C III]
